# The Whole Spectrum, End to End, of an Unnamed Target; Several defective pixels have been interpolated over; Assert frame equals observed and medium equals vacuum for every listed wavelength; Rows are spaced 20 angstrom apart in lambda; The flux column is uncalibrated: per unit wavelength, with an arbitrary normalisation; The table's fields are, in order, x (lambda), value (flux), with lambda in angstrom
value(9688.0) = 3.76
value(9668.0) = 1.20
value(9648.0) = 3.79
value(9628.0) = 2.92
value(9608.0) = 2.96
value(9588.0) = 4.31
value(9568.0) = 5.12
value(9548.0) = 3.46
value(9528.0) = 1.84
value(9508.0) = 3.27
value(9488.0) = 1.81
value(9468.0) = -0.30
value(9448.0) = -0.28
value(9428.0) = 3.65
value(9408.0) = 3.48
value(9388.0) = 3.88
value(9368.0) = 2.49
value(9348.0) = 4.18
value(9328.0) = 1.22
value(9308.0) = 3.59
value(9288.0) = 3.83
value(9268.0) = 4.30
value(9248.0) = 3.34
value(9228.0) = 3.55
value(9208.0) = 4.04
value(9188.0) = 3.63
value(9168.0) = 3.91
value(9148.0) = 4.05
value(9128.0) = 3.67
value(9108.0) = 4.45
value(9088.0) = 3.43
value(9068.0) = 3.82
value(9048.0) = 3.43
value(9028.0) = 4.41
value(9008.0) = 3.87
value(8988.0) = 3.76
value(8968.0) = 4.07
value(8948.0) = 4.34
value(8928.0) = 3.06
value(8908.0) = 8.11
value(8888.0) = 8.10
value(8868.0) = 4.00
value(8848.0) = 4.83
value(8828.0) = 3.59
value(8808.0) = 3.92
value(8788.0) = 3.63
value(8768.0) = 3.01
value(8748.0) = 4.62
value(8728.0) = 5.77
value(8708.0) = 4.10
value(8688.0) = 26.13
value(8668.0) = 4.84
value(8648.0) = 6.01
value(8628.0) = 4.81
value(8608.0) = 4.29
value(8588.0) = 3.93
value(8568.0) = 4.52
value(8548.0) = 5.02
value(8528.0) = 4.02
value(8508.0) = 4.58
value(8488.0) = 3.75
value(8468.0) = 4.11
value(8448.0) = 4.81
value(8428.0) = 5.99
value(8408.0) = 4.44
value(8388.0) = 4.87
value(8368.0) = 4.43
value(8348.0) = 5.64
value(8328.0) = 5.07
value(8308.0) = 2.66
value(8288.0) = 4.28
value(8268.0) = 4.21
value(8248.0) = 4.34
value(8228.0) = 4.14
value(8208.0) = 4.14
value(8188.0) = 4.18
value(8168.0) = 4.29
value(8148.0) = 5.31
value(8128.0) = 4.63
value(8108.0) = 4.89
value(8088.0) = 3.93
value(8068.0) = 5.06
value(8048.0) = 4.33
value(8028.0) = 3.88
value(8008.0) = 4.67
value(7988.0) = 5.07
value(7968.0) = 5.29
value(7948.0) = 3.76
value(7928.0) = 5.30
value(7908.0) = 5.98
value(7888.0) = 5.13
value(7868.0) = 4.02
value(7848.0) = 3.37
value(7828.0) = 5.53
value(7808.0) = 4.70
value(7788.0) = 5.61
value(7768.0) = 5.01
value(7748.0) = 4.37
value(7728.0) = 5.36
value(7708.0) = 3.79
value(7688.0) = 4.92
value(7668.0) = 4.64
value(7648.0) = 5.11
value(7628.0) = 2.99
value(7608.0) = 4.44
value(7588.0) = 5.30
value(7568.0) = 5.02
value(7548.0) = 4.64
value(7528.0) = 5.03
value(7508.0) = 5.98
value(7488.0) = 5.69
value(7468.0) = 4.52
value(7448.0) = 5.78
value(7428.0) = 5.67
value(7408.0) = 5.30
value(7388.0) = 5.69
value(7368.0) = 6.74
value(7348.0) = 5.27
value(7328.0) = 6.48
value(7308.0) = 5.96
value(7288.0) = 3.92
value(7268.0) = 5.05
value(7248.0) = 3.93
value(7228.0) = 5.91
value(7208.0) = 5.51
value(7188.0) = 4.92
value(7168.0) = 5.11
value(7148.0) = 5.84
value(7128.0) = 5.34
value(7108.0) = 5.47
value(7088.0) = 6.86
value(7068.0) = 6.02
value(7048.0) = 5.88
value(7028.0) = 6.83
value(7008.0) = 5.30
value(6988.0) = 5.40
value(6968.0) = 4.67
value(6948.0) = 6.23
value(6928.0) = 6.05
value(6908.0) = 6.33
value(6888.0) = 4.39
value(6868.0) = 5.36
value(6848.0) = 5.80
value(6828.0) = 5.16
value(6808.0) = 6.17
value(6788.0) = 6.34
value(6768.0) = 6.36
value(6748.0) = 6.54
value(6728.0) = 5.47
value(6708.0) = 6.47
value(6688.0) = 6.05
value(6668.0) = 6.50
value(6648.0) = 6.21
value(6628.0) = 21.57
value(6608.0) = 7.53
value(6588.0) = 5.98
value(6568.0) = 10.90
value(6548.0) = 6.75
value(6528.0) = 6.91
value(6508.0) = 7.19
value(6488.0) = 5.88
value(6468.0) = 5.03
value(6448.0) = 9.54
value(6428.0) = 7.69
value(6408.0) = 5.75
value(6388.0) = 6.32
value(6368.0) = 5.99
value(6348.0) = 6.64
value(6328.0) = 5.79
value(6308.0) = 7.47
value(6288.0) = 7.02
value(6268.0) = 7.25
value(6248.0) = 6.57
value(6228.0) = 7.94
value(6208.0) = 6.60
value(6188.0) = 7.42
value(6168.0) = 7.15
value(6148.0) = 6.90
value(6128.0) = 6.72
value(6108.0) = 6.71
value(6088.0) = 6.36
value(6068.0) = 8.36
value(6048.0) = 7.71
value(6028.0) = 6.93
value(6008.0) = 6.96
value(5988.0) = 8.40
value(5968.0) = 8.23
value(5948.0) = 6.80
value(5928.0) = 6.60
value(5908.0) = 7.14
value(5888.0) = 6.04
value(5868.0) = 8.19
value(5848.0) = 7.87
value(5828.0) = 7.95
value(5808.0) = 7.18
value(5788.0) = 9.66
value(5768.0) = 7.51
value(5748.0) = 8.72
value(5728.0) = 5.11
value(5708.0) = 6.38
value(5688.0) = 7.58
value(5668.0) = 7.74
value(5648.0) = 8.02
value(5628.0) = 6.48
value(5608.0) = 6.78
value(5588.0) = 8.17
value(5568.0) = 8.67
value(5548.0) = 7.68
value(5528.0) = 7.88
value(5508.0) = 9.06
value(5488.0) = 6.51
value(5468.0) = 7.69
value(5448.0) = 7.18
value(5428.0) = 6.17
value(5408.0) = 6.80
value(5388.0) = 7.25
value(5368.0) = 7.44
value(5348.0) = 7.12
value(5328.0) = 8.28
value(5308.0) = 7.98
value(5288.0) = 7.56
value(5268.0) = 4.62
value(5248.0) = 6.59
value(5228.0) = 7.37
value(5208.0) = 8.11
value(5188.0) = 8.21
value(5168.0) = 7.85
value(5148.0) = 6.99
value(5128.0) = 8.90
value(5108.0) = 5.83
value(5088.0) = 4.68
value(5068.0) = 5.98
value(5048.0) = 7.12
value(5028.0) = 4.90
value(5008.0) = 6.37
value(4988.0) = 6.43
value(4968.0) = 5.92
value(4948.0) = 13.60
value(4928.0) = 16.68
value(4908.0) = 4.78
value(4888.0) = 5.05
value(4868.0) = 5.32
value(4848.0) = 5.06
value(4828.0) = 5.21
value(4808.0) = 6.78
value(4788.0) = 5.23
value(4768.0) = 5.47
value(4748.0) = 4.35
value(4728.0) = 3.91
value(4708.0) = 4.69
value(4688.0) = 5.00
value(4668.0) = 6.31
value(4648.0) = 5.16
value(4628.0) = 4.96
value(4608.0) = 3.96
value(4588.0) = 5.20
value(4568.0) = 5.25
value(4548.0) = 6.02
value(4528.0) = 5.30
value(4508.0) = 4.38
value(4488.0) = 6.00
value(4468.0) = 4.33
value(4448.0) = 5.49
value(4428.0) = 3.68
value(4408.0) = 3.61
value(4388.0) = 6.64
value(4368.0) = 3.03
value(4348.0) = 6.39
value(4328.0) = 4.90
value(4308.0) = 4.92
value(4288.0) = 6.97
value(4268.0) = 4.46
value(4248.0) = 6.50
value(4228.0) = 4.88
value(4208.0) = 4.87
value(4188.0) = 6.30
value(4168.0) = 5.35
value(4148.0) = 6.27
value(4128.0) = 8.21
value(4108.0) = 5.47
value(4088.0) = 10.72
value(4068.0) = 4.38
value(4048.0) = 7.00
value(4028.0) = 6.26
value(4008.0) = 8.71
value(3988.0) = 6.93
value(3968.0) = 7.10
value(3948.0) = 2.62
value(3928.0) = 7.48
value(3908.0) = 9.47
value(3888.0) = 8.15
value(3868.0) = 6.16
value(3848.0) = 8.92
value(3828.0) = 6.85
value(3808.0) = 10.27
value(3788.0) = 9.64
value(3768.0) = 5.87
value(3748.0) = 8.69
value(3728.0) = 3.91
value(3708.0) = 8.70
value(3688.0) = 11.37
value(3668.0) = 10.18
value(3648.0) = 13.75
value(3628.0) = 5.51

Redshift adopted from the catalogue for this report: 0.324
